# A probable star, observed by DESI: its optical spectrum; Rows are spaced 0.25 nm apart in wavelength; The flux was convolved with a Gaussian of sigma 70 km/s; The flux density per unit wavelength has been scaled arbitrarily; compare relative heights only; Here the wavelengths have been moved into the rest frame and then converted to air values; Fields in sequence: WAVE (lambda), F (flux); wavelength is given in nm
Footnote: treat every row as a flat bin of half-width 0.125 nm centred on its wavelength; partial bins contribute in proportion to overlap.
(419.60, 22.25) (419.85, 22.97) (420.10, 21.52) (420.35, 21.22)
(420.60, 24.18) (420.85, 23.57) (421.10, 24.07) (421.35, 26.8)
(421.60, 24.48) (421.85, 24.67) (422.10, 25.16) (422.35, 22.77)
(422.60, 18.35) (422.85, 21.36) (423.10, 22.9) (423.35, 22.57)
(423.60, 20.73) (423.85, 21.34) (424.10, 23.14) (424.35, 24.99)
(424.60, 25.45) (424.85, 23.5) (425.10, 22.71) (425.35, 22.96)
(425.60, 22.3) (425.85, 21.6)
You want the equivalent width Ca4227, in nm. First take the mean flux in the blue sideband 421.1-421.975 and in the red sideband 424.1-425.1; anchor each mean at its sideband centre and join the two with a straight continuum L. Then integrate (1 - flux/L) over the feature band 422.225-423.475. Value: 0.16 nm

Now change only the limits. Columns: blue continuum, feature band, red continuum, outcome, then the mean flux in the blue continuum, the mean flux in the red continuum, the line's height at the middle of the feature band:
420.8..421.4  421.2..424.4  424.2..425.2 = 0.19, 24.7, 24.2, 24.5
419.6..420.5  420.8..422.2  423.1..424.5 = -0.16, 22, 22.6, 22.3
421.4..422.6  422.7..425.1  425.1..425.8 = 0.03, 23.8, 22.5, 23.1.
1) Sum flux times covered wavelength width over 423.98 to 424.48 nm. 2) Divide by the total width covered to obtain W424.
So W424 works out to 24.1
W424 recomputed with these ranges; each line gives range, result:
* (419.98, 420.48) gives 21.4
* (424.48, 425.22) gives 23.9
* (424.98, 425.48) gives 22.8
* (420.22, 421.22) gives 23.2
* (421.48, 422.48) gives 24.2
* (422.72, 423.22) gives 22.1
